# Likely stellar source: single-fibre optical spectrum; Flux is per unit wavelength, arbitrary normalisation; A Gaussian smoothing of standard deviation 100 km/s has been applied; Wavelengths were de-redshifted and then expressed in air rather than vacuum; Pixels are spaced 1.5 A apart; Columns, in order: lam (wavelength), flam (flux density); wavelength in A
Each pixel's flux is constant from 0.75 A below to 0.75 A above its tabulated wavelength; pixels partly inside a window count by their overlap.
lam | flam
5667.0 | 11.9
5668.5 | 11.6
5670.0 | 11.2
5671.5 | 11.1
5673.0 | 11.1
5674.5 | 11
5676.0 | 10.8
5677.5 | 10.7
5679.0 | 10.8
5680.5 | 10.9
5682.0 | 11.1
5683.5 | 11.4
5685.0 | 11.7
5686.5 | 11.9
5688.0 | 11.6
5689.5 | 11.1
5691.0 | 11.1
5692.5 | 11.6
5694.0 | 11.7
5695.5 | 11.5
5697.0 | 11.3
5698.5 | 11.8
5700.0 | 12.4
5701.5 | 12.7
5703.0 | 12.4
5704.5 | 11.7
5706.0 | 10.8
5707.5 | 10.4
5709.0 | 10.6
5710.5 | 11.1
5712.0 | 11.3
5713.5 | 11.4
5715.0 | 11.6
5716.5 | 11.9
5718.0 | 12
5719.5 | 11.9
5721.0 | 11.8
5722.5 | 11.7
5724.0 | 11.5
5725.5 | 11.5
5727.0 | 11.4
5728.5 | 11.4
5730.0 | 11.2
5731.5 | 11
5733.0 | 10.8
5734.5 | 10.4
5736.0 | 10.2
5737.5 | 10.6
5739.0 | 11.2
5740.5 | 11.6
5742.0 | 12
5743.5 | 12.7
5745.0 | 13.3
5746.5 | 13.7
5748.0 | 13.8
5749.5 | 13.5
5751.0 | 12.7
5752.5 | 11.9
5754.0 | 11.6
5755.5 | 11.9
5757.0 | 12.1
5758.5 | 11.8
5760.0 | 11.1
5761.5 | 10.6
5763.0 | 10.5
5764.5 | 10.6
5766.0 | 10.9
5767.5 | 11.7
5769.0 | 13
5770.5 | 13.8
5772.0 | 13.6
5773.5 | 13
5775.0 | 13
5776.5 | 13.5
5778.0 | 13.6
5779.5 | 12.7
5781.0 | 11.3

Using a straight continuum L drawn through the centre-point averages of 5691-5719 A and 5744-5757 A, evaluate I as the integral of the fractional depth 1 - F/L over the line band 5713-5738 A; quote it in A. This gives 1.6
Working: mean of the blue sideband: 11.6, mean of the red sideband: 12.8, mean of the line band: 11.3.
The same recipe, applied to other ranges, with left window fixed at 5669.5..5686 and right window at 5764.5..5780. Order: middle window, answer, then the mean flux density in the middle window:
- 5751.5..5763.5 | 1.0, 11.5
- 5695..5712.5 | 0.1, 11.5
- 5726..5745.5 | 1.2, 11.3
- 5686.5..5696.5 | -0.1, 11.5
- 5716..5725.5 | 0.1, 11.8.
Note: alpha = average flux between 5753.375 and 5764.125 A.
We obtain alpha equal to 11.3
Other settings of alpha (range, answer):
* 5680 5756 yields 11.7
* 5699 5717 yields 11.5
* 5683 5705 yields 11.7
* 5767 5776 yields 13.1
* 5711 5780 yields 11.9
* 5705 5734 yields 11.3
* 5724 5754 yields 11.8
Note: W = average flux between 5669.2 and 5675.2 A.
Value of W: 11.1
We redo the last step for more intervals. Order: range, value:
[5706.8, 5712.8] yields 10.9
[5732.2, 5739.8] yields 10.6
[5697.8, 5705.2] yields 12.2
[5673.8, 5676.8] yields 10.9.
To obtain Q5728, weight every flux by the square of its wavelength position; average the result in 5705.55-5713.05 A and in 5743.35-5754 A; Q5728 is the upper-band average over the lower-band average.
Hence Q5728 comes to 1.21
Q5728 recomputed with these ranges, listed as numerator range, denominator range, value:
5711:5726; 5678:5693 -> 1.04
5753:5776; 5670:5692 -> 1.10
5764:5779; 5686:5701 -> 1.12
